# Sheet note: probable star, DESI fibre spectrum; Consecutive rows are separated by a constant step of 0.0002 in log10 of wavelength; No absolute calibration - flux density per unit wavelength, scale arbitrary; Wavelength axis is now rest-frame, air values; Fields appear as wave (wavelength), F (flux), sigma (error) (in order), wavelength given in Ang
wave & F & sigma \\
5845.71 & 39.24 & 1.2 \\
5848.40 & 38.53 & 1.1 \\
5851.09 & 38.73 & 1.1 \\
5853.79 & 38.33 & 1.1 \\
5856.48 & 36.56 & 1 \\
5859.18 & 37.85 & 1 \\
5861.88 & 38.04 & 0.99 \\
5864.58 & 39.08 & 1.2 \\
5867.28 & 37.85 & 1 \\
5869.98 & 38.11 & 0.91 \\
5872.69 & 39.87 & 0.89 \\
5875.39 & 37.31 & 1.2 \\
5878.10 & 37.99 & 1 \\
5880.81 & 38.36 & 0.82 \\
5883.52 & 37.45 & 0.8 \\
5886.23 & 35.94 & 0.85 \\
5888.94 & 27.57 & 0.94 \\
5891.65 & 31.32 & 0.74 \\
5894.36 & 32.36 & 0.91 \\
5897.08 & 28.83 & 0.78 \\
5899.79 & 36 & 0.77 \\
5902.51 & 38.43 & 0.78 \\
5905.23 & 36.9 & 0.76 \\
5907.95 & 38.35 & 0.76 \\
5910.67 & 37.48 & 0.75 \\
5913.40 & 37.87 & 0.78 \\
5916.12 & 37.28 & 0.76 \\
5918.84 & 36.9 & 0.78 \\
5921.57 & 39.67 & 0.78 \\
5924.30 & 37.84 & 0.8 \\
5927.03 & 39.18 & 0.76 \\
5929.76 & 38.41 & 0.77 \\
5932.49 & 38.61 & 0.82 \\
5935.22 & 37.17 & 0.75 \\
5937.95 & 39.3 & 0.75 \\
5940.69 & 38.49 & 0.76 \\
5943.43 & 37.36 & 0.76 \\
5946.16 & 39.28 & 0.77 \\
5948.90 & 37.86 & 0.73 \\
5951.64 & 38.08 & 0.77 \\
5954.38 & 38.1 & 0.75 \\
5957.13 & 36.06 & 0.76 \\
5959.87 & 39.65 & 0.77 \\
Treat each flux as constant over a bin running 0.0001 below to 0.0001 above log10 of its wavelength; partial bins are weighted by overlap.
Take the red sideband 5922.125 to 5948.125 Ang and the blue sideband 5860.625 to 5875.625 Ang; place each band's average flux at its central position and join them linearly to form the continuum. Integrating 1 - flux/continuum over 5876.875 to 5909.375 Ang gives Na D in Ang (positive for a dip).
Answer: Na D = 2.96 Ang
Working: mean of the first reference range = 38.5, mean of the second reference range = 38.4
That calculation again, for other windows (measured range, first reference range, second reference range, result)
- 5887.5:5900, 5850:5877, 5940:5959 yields 2.39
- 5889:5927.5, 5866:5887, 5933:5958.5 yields 2.01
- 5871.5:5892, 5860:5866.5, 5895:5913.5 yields 0.80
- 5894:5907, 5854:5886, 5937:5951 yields 1.15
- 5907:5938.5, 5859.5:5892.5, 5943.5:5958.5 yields -0.62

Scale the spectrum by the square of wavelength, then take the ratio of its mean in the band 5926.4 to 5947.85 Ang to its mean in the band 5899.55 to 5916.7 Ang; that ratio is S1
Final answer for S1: 1.03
